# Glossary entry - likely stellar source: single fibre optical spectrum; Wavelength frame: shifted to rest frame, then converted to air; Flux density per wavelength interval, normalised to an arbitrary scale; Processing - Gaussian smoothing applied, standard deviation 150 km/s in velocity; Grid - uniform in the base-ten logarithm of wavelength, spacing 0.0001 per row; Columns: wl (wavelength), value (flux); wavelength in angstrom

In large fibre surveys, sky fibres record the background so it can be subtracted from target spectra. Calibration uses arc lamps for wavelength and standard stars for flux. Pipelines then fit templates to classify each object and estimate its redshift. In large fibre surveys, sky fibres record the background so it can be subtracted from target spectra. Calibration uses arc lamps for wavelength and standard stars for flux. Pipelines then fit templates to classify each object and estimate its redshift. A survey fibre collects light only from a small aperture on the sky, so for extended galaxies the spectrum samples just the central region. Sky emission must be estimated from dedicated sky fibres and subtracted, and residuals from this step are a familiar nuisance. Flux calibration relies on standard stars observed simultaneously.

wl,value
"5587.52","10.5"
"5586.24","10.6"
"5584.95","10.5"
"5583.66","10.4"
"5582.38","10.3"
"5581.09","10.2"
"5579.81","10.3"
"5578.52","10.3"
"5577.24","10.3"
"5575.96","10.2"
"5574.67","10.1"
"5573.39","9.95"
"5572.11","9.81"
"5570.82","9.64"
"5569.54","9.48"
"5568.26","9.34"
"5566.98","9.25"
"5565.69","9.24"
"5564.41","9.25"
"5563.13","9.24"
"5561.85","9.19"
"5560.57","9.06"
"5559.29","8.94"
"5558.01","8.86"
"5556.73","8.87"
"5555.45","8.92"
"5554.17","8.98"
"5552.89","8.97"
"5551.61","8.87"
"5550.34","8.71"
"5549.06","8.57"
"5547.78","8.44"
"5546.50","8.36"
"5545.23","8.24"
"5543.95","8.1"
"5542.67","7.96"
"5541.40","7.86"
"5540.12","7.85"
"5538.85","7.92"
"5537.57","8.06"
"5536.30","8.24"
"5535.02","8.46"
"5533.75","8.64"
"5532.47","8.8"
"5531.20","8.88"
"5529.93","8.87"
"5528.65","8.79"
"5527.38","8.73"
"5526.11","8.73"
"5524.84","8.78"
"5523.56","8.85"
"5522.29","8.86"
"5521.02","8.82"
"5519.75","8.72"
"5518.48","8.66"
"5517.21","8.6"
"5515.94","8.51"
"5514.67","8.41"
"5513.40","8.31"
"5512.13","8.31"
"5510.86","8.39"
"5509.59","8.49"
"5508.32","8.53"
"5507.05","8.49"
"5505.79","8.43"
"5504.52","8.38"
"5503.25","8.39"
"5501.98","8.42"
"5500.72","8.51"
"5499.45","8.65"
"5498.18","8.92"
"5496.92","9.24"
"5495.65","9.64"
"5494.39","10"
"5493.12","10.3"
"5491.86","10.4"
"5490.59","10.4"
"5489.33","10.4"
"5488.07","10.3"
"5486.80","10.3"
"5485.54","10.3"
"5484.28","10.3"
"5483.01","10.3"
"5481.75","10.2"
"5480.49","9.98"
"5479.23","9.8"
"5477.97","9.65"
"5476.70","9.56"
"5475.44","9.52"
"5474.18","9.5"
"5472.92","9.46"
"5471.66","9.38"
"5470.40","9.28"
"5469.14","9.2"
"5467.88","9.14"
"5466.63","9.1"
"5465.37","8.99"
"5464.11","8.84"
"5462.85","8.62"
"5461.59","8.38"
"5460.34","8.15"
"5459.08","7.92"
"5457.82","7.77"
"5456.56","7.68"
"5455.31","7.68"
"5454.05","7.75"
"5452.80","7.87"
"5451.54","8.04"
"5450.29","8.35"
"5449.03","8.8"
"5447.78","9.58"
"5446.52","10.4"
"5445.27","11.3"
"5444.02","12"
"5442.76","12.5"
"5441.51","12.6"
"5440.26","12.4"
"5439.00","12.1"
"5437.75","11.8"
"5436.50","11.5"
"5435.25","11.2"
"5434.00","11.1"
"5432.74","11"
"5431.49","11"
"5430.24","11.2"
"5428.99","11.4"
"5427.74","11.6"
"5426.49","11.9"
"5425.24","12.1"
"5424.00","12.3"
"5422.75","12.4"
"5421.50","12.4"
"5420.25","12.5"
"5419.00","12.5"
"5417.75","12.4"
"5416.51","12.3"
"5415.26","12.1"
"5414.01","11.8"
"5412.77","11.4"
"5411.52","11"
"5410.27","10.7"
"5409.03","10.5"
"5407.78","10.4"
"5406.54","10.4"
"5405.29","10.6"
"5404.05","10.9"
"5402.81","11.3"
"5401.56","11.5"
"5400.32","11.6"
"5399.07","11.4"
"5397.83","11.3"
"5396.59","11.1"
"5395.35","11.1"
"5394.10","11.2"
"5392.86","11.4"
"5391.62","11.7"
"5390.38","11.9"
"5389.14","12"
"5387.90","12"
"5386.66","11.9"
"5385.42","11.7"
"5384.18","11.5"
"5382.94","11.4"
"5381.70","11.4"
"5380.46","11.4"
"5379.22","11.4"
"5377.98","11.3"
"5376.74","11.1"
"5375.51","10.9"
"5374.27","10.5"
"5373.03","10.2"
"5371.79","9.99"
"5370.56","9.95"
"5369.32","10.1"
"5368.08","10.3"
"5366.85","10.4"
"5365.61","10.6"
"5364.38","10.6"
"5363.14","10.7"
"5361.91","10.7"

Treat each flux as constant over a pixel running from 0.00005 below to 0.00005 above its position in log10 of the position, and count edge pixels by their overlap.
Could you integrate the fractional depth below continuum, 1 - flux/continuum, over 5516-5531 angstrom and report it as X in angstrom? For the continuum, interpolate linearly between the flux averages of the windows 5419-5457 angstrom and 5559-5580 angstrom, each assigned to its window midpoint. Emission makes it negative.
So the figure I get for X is 1.9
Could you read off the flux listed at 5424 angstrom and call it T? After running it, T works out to 12.3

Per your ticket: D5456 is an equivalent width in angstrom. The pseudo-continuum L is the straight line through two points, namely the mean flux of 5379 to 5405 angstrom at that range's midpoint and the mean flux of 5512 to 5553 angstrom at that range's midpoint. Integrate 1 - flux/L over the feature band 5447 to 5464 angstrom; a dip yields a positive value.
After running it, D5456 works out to 3.2 angstrom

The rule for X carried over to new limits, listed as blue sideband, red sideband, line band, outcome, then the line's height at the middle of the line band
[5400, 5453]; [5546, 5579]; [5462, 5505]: 3.7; 10.4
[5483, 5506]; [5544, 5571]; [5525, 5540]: 1.1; 9.19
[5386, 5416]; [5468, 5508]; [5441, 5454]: 0.4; 10.4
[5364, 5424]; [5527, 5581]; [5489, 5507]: 1.0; 9.78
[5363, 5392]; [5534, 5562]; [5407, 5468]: -2.2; 10.1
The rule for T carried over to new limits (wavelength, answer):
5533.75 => 8.64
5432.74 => 11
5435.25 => 11.2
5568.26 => 9.34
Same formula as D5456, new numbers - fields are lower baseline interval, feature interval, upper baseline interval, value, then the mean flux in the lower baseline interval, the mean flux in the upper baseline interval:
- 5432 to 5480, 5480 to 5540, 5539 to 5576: 1.8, 9.68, 8.94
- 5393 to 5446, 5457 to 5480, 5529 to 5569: 3.2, 11.6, 8.68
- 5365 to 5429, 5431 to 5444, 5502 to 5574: -1.4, 11.3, 8.71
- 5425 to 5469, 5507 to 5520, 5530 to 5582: 1.3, 10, 9.02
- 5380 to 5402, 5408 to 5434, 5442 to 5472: -3.2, 11.5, 9.04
